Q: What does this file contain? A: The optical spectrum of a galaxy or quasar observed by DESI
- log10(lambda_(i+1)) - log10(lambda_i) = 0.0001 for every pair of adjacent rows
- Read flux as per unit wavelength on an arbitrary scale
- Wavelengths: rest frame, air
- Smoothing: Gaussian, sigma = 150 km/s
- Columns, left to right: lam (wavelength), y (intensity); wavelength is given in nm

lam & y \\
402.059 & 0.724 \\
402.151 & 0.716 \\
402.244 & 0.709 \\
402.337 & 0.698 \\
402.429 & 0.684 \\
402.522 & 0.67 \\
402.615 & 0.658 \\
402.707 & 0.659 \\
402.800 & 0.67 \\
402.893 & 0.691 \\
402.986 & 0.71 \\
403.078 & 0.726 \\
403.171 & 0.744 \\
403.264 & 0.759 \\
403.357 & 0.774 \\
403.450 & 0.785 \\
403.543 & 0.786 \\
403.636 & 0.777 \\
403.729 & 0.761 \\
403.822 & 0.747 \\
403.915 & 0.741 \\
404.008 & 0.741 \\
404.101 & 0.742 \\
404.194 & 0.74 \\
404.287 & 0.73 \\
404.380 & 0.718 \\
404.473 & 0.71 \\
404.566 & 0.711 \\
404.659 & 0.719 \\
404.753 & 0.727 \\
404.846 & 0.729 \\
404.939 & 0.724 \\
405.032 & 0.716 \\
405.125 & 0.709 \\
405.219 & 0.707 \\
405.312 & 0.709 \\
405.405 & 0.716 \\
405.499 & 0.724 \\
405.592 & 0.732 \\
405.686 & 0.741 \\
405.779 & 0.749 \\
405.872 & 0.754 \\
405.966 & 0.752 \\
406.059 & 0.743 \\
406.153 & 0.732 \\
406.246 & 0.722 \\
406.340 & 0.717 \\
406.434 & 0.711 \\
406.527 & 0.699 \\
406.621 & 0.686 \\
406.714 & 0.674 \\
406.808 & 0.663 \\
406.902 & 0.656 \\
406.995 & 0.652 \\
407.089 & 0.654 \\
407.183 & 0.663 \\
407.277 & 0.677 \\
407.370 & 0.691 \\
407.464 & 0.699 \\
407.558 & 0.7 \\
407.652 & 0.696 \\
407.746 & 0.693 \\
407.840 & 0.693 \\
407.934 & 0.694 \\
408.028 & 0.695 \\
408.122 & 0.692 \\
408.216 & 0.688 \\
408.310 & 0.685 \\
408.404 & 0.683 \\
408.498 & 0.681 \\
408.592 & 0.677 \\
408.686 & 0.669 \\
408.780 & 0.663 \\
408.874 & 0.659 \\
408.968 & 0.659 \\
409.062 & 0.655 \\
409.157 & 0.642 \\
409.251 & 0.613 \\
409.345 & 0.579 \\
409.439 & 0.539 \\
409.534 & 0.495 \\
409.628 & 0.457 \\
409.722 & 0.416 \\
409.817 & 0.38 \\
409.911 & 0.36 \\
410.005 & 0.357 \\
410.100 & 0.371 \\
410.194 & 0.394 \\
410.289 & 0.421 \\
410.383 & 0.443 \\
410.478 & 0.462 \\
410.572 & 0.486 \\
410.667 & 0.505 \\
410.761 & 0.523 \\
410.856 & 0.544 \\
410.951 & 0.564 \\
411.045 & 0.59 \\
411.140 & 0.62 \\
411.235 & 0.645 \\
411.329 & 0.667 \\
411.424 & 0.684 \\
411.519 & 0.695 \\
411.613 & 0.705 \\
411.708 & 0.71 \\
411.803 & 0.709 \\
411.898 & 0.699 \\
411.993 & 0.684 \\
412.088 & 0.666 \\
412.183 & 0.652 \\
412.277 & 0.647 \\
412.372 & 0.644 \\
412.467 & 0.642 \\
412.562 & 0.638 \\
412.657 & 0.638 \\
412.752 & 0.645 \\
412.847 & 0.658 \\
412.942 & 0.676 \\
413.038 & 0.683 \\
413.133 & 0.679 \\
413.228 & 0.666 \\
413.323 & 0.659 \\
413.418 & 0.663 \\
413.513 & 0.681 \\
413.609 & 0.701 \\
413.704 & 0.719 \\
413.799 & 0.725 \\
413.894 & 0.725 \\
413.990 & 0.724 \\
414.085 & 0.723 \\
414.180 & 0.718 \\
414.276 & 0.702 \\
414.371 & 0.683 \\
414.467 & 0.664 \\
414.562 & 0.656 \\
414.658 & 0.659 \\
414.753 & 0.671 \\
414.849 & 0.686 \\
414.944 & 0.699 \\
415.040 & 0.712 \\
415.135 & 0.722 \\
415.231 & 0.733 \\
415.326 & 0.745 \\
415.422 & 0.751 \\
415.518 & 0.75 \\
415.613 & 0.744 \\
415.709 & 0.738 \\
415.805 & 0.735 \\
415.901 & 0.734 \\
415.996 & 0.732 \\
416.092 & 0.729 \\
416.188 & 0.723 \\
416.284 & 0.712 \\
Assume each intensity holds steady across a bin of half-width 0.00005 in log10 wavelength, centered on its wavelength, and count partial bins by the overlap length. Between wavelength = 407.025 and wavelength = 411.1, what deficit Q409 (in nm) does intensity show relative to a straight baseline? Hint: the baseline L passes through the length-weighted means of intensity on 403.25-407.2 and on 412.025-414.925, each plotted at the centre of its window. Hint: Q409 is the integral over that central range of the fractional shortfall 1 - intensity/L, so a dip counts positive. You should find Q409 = 0.688 nm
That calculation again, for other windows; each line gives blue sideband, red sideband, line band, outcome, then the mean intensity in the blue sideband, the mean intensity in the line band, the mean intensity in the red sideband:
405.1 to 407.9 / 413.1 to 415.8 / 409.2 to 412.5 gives 0.68 nm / 0.703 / 0.559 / 0.704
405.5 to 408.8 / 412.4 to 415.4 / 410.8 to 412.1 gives 0.07 nm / 0.697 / 0.654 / 0.687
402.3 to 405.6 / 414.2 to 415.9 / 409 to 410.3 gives 0.43 nm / 0.724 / 0.48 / 0.709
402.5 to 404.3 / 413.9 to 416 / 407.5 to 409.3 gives 0.12 nm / 0.731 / 0.676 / 0.713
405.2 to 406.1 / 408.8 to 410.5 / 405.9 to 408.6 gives -0.24 nm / 0.734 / 0.692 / 0.498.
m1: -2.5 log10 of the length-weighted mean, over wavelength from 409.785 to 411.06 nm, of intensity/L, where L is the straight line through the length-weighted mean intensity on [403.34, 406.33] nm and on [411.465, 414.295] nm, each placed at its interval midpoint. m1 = 0.47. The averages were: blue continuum 0.736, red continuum 0.682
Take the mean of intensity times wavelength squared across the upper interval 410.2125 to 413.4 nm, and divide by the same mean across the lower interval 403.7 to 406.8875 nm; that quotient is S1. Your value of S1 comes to 0.89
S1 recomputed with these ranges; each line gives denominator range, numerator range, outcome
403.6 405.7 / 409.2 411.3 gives 0.69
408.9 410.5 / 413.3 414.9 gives 1.45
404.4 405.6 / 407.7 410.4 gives 0.82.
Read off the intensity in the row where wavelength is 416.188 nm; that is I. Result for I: 0.723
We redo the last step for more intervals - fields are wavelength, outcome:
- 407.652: 0.696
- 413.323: 0.659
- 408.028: 0.695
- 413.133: 0.679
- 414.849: 0.686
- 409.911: 0.36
